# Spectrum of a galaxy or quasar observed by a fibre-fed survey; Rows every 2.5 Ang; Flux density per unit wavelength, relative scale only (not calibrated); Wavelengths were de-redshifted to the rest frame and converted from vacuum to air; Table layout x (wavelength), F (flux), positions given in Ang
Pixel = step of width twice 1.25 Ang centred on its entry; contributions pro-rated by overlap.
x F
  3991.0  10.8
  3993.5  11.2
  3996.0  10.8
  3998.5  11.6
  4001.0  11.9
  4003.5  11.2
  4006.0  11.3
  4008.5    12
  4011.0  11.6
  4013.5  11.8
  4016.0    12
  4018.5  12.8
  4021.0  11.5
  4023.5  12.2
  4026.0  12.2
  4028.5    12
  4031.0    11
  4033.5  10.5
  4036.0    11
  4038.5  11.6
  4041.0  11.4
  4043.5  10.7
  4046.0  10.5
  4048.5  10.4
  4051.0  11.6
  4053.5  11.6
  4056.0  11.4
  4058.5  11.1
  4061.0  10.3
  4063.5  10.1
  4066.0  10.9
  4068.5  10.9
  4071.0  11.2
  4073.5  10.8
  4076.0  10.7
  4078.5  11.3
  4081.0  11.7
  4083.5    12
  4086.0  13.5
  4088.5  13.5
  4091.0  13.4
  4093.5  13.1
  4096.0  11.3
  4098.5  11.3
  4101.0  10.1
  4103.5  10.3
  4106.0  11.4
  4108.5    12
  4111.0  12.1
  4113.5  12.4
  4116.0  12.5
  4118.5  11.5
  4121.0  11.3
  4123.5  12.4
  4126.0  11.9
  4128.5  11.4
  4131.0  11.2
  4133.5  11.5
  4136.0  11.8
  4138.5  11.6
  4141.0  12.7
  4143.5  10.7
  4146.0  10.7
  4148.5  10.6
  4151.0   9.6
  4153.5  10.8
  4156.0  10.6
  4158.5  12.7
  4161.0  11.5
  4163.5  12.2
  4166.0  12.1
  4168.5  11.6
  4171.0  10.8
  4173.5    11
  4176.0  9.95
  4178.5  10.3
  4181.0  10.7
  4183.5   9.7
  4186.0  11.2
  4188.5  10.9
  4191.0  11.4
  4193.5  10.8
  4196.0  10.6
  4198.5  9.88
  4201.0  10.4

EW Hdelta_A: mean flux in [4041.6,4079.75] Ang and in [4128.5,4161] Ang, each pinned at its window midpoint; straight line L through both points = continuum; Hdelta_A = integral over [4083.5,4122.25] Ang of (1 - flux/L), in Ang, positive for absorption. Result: -3.2 Ang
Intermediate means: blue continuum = 10.9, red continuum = 11.2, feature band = 12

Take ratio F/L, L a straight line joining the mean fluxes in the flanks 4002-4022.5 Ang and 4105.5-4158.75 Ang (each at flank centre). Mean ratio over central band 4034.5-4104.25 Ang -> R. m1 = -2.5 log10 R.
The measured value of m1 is 0.03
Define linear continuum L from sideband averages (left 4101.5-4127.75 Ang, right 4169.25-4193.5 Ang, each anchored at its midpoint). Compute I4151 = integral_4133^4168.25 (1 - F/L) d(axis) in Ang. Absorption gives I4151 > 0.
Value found -0.65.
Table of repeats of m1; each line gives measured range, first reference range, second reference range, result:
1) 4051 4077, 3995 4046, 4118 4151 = 0.053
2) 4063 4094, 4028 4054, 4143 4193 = -0.071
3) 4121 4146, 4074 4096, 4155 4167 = 0.035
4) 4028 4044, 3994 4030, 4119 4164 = 0.051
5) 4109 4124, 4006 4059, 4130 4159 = -0.072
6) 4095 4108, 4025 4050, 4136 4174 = 0.028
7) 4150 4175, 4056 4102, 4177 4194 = -0.041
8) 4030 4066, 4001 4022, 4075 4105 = 0.084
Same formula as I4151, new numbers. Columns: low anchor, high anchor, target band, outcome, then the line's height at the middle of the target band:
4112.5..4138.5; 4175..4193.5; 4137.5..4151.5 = 0.4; 11.4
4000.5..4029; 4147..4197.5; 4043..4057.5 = 0.8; 11.7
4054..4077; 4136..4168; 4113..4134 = -1.1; 11.2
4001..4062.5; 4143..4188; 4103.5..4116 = -0.8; 11.1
